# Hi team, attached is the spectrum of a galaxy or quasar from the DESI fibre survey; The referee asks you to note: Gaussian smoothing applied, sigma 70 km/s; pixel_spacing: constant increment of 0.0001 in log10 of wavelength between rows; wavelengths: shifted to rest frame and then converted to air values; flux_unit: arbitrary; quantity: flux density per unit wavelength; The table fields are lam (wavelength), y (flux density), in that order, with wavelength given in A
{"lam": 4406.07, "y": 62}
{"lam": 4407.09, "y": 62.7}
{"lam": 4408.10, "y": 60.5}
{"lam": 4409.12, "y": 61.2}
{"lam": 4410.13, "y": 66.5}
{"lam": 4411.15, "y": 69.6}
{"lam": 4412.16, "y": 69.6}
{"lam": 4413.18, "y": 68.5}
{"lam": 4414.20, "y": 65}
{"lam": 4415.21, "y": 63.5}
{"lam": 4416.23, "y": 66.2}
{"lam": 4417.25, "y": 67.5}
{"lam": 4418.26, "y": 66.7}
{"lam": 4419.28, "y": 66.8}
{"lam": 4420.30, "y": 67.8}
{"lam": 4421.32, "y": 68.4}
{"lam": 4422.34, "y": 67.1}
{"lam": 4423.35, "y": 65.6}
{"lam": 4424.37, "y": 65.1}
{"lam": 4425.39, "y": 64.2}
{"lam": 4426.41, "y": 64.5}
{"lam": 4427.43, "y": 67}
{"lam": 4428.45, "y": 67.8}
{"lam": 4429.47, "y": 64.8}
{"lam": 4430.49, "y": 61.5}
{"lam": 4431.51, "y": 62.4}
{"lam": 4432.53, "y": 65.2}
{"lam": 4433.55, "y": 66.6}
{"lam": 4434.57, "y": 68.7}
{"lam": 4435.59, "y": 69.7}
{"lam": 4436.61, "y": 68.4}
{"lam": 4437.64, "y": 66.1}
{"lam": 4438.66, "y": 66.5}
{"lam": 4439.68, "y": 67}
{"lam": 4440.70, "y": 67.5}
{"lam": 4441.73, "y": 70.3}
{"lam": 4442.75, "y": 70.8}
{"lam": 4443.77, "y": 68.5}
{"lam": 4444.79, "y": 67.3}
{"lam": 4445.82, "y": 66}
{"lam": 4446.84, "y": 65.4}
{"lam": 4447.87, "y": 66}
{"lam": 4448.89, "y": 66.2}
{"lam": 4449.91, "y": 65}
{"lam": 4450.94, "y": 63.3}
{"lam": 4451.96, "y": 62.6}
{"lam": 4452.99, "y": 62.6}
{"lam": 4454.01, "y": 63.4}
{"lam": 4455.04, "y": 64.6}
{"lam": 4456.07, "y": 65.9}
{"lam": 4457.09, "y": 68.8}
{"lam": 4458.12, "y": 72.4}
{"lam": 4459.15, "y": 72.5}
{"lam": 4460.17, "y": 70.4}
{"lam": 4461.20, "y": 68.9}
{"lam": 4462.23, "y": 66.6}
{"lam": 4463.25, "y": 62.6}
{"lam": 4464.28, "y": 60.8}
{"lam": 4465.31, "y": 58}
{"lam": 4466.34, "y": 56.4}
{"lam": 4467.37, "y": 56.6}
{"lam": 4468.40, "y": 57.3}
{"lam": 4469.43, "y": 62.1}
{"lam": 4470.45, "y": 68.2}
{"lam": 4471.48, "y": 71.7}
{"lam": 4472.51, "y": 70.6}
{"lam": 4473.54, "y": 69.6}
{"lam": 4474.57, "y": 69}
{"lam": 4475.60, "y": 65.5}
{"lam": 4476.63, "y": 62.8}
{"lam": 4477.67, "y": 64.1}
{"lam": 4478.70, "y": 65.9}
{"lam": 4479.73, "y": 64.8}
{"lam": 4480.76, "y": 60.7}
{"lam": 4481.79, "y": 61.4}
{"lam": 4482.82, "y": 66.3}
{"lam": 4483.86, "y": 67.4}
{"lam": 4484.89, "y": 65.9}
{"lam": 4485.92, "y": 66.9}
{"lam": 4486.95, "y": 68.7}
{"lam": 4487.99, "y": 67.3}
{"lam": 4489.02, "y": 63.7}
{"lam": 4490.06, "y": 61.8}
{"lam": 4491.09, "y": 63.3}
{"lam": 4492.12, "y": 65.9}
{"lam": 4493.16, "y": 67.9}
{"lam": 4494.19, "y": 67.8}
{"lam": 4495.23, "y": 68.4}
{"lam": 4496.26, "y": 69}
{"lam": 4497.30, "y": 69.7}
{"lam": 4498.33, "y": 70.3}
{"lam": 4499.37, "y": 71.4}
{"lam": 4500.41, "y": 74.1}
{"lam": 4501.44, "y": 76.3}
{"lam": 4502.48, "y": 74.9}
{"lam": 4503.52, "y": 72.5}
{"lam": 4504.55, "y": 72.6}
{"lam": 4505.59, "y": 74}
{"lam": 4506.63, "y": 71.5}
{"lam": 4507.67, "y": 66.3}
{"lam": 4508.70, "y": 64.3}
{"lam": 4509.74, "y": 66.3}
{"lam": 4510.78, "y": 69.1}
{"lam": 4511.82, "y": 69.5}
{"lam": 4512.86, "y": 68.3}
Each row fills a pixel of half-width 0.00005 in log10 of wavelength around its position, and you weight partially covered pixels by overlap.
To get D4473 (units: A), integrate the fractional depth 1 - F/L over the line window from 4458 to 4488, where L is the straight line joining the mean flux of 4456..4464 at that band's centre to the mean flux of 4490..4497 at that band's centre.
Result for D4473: 1.12 A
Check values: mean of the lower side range 68.5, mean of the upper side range 66.7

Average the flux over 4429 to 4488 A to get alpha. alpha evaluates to 65.7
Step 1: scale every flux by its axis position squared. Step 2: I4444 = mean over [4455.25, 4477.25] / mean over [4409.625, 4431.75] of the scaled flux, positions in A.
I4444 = 1.0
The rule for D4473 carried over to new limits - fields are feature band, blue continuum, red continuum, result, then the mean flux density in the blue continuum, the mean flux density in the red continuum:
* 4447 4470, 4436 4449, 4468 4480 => 0.9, 67.4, 66.1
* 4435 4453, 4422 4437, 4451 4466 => -0.3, 65.9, 65.5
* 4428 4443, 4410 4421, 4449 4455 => -0.4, 67.1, 63.7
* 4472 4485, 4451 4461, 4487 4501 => 0.3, 66.9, 67.8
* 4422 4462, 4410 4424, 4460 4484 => -0.5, 67.1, 64.3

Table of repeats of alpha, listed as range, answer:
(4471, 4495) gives 66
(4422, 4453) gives 66.2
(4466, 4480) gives 64.7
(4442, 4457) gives 65.7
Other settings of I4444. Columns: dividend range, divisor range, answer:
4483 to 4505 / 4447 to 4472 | 1.08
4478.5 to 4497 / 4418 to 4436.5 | 1.02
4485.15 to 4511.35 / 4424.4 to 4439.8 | 1.08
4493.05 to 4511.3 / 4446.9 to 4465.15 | 1.09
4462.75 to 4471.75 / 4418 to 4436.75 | 0.94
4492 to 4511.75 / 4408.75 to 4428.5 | 1.10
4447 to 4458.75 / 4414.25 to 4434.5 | 1.01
